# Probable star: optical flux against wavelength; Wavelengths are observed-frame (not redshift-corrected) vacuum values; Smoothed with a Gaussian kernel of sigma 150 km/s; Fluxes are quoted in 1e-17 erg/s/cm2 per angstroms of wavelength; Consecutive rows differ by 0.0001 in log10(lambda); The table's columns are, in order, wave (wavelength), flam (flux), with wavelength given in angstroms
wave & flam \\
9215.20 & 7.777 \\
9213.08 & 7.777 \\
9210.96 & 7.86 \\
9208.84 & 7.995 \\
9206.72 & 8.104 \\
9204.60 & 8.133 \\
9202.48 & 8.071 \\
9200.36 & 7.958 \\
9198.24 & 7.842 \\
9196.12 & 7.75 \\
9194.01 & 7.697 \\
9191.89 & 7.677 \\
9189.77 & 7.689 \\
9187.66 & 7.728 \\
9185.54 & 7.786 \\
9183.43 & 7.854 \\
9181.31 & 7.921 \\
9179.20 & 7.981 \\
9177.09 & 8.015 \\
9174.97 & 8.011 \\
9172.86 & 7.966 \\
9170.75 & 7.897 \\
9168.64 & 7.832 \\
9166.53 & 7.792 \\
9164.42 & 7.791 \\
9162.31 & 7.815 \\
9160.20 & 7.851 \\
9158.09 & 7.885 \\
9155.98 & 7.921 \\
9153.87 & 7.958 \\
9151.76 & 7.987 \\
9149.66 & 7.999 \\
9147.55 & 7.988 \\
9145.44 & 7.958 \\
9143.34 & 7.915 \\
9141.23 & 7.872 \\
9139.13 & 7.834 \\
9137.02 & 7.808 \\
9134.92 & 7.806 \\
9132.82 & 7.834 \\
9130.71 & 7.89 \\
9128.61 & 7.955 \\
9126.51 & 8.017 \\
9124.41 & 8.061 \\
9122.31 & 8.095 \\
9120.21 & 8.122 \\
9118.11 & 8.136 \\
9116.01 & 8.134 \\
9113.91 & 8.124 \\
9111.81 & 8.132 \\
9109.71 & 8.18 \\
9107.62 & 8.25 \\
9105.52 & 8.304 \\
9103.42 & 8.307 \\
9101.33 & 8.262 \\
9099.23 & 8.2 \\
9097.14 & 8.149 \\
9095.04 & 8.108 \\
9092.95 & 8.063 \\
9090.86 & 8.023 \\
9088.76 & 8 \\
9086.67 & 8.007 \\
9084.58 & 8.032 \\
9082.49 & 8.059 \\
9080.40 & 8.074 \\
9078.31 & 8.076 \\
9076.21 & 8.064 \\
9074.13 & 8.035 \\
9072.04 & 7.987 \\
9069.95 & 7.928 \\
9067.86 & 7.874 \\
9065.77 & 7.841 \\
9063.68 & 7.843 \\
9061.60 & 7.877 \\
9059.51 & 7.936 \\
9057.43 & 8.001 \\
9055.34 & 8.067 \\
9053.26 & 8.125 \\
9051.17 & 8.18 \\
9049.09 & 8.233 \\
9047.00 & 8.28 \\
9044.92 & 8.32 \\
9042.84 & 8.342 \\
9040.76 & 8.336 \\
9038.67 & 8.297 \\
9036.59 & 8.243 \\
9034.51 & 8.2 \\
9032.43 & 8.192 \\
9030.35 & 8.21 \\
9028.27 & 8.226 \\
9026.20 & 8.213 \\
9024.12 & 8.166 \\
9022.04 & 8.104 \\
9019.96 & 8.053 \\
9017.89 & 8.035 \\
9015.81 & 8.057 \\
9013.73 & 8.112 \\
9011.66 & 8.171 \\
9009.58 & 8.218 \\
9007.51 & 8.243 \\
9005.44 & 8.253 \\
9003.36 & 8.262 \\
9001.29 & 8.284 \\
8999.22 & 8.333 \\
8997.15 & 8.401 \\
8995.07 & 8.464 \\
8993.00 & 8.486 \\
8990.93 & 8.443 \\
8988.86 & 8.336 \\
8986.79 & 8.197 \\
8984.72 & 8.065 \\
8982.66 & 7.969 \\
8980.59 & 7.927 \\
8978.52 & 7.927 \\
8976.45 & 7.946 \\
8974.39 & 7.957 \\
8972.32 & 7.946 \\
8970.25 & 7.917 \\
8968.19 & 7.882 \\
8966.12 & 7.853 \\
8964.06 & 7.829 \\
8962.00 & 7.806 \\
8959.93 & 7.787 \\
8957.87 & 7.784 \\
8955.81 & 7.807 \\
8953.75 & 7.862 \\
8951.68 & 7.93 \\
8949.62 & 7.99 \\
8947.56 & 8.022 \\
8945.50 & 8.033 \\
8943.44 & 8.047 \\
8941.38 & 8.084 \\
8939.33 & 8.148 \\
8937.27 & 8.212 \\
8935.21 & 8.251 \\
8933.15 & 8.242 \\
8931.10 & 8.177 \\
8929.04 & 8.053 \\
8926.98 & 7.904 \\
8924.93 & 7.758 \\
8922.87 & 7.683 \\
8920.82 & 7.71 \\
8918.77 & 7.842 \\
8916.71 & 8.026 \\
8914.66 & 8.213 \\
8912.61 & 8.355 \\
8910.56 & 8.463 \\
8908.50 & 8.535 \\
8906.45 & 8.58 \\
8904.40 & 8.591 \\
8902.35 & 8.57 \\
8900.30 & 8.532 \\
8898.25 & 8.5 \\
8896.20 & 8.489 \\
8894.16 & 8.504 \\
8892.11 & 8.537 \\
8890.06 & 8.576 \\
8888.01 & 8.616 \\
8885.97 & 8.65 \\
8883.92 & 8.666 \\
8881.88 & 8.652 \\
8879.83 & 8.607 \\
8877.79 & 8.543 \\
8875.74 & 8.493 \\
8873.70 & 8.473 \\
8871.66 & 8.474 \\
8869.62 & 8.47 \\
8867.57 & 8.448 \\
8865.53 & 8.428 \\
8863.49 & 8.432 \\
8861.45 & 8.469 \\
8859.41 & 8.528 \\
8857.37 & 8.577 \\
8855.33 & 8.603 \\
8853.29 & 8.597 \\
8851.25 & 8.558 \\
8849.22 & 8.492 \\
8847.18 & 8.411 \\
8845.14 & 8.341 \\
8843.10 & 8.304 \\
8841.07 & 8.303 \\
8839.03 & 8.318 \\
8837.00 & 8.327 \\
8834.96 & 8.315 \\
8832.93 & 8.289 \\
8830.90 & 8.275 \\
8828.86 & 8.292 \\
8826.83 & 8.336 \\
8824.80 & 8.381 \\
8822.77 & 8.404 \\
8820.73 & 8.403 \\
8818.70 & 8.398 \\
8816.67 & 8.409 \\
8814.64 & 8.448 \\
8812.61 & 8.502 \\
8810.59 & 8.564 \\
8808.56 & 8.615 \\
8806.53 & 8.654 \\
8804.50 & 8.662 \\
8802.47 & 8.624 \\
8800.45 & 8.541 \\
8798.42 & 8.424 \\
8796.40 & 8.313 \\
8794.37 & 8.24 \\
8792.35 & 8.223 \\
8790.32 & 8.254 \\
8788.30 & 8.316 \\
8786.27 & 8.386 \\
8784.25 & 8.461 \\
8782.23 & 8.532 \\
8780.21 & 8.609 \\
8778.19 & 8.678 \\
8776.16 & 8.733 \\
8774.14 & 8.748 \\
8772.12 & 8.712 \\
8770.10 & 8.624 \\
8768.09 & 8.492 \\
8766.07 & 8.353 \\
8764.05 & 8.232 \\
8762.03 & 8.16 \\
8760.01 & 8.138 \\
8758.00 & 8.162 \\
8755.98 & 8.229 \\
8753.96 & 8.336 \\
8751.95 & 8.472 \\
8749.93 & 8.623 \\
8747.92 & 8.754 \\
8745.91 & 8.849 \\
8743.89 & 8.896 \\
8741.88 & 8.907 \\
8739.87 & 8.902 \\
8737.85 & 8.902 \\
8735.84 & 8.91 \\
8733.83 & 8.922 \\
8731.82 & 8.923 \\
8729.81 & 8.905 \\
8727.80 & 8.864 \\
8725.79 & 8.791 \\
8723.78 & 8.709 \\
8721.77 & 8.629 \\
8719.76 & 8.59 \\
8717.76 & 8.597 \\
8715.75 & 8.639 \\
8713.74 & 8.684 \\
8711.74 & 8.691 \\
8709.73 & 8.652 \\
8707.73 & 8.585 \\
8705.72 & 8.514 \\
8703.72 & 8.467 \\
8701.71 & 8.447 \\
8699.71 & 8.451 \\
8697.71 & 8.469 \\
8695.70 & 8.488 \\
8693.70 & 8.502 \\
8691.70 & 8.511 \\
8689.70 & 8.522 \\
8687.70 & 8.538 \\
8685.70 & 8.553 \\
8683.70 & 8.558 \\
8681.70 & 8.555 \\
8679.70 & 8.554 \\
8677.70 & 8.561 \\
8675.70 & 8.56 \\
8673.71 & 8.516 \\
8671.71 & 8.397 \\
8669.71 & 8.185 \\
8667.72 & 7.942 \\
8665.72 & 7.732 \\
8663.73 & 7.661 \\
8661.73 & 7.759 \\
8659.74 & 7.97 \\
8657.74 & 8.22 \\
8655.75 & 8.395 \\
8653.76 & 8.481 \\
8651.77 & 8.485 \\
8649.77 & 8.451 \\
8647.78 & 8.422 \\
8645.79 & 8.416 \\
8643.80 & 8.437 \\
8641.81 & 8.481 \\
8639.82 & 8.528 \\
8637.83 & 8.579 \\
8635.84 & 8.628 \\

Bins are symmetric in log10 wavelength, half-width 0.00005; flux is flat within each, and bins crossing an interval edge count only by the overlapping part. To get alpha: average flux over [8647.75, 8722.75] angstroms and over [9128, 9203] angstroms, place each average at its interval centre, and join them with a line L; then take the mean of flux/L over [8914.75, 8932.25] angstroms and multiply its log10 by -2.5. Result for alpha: 0.032 mag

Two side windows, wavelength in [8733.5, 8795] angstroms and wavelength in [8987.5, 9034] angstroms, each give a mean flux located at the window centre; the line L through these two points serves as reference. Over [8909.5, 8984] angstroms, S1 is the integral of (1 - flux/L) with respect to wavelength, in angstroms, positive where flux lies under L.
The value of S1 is 3.0 angstroms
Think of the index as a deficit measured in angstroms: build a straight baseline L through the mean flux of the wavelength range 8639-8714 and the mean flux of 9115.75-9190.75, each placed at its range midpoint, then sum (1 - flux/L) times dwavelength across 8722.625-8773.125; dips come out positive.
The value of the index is -1.8 angstroms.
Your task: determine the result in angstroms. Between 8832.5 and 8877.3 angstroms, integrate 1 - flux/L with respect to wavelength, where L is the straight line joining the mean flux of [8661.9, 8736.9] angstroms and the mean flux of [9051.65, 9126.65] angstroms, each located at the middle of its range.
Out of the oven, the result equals -0.5 angstroms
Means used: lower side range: 8.53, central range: 8.44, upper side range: 8.07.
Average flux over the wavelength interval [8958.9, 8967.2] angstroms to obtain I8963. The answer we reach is 7.82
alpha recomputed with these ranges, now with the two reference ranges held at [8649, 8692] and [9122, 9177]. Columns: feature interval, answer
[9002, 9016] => -0.02 mag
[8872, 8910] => -0.06 mag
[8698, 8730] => -0.04 mag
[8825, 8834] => -0.02 mag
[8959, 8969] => 0.03 mag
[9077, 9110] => -0.02 mag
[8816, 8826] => -0.03 mag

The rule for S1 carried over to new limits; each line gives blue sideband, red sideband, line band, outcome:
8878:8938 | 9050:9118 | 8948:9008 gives 1.2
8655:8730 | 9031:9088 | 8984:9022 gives -0.4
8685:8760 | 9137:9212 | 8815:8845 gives 0.4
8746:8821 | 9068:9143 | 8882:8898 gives -0.5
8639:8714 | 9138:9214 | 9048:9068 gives 0.0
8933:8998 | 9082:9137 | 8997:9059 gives -1.1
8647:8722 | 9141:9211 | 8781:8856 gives -1.3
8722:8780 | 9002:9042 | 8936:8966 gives 1.3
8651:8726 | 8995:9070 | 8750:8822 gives -0.8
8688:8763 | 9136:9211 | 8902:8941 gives 0.6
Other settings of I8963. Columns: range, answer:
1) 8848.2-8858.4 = 8.57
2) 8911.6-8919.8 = 8.11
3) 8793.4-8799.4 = 8.33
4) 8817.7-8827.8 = 8.38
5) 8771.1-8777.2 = 8.72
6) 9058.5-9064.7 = 7.89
